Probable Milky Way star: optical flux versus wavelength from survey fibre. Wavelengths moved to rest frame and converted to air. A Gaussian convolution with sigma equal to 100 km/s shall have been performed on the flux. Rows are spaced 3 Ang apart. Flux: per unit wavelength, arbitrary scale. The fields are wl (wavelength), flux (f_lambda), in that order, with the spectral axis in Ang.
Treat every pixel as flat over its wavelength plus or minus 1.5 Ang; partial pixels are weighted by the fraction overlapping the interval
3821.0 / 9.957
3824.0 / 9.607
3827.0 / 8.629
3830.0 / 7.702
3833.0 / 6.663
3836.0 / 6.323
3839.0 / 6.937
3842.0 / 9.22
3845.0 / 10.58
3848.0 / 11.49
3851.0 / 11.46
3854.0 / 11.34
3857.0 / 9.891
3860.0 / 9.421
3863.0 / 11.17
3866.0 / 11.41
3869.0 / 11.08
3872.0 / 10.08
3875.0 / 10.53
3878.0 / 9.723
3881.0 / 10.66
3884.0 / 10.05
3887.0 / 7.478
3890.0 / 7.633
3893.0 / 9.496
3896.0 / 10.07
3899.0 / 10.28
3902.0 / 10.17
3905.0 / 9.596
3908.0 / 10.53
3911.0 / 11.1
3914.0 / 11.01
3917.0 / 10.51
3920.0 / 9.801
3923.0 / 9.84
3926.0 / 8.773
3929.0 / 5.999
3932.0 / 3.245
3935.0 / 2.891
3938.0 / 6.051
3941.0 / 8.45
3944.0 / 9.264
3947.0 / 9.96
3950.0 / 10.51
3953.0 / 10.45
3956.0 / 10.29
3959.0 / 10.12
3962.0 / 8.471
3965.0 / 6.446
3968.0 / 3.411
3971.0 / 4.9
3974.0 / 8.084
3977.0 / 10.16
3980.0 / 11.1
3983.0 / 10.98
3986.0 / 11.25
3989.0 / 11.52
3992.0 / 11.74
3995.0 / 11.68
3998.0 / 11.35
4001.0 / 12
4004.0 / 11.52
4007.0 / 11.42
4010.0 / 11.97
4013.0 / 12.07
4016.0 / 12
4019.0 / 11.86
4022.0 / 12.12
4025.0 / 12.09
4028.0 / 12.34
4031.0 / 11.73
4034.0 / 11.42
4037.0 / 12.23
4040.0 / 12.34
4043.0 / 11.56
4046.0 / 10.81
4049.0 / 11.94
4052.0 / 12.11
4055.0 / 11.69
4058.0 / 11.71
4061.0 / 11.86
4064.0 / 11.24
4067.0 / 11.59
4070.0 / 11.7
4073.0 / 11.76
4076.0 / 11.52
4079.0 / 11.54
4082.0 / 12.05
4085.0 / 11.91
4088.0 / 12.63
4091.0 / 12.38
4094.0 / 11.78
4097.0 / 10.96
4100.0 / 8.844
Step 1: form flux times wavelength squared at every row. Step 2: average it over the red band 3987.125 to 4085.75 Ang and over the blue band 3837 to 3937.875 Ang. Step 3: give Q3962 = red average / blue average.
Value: 1.35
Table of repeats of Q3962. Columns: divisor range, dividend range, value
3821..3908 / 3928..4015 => 1.02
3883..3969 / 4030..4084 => 1.44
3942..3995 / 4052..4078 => 1.30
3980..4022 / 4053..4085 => 1.04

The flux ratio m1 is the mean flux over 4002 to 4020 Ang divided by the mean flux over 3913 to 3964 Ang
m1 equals 1.39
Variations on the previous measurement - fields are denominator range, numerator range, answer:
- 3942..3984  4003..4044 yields 1.35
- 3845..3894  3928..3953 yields 0.71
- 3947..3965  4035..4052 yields 1.22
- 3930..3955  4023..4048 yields 1.55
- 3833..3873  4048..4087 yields 1.19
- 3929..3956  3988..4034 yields 1.54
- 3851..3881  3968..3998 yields 0.93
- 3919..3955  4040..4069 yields 1.47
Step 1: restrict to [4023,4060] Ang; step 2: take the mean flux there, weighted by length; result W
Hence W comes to 11.8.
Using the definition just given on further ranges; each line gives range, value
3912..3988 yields 8.52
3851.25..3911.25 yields 10.1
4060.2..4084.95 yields 11.7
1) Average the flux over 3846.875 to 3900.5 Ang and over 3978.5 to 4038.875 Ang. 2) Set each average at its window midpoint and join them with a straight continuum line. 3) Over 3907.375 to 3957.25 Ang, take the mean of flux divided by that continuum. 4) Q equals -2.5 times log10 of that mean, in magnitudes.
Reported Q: 0.24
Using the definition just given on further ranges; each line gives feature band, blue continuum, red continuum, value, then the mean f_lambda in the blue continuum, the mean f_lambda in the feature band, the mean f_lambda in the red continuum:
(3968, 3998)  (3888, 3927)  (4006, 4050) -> 0.13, 9.89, 9.88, 11.9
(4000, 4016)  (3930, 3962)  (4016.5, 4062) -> -0.12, 8.11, 11.8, 11.9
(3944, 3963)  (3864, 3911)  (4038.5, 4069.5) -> 0.07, 9.97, 9.95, 11.7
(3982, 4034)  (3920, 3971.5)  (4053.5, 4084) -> -0.21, 7.71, 11.7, 11.7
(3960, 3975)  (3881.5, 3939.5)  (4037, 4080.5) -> 0.48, 8.69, 6.33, 11.7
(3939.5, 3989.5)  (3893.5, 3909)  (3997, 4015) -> 0.21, 10.1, 9.09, 11.7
